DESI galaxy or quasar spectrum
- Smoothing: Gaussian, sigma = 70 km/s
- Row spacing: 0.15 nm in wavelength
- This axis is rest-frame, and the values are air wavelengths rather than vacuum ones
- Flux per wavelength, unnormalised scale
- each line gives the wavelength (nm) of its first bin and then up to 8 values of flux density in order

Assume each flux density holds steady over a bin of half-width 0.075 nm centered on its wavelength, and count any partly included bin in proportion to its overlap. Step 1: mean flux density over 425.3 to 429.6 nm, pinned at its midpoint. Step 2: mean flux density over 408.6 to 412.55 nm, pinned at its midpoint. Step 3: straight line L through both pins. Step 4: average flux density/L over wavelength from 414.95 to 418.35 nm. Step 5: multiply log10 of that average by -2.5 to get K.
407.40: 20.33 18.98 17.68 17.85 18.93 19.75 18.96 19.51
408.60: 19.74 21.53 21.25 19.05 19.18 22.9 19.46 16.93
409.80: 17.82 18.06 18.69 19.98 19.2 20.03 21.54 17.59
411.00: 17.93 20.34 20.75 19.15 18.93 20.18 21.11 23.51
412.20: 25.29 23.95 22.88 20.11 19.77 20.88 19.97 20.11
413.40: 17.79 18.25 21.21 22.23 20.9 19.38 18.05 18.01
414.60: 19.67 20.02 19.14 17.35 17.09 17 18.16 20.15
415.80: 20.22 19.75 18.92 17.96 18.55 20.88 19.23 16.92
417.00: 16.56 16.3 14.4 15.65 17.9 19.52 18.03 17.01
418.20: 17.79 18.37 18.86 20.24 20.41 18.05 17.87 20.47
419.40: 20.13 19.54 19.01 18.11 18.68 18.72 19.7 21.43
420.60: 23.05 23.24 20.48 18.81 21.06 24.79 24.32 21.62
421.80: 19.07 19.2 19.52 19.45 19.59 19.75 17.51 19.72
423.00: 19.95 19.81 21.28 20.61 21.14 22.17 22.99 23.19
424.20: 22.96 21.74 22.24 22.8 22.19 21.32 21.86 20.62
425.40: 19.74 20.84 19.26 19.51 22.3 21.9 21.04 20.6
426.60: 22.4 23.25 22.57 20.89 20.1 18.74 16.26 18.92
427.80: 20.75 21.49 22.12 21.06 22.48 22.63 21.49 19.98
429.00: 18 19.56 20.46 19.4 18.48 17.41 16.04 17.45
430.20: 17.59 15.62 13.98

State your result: 0.14 mag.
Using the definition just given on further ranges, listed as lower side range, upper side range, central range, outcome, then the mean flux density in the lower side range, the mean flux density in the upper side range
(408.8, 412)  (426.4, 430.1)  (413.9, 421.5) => 0.039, 19.6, 20.1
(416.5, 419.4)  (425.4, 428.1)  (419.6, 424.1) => -0.072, 18.2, 20.7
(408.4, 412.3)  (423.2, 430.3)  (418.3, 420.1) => 0.067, 20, 20.7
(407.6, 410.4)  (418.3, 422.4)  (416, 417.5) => 0.132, 19.3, 20.2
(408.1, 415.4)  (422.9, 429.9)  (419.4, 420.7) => 0.029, 19.8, 20.8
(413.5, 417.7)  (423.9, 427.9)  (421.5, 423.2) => 0.025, 18.6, 21.1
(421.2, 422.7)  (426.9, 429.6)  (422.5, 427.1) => -0.040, 20.7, 20.3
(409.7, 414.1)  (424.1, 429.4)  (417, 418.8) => 0.161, 20.3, 21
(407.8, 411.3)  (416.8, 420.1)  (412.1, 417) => -0.051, 19.4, 18.2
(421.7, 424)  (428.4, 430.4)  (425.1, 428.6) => -0.077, 20.2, 19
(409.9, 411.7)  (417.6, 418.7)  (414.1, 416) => 0.006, 19.4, 18.5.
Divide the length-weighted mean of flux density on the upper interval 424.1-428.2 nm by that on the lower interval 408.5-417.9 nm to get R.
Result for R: 1.1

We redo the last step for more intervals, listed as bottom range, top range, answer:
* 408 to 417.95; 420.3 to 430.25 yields 1.06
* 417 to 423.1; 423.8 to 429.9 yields 1.07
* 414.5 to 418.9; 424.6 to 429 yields 1.14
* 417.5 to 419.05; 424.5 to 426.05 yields 1.14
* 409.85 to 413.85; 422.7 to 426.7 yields 1.05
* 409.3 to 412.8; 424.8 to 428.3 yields 1.03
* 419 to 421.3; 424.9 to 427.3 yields 1.05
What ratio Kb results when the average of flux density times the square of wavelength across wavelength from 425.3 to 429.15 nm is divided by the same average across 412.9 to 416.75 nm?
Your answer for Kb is 1.1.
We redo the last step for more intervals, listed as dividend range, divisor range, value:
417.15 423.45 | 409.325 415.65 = 1.03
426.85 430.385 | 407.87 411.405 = 1.10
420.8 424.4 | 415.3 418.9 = 1.17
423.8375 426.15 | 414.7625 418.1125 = 1.24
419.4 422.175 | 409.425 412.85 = 1.07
